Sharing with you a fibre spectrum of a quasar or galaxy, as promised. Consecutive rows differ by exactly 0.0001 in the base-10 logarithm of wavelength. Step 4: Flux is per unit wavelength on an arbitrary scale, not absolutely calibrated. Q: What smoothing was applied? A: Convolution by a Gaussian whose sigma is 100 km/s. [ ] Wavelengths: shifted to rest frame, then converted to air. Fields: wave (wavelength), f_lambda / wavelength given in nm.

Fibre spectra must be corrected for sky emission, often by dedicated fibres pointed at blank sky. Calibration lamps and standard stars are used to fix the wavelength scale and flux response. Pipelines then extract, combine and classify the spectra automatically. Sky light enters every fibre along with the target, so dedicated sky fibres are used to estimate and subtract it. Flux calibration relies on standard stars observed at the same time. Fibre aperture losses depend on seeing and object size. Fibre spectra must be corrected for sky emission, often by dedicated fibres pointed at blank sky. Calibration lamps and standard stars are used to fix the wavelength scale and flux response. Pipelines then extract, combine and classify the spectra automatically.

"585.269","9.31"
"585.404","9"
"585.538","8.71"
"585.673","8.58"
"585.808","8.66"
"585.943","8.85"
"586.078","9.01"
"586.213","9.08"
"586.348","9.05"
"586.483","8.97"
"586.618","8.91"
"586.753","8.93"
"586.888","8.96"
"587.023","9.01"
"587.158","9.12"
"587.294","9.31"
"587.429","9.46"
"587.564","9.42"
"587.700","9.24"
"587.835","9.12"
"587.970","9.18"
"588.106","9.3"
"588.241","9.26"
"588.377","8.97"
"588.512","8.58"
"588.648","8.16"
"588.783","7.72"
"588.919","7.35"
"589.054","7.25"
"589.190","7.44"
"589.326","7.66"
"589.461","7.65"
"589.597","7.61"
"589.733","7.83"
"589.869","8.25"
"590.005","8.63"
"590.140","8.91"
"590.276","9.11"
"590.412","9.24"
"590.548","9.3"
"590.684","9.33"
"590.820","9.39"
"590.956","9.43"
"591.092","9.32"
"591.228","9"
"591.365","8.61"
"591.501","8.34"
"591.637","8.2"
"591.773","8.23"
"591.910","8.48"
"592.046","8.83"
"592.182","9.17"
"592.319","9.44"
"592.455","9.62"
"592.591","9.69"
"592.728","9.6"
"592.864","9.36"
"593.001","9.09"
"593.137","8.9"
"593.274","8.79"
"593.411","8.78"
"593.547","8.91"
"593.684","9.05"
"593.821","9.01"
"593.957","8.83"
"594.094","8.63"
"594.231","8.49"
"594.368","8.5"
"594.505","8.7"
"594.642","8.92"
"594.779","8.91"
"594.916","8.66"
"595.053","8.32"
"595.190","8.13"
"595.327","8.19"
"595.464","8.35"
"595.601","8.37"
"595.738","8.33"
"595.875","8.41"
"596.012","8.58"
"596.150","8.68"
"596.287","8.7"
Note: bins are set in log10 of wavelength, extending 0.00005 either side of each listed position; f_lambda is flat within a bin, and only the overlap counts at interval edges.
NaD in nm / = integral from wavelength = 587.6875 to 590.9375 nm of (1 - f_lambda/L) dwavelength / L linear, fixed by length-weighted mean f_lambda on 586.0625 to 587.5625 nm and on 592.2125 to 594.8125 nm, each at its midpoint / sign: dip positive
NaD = 0.19 nm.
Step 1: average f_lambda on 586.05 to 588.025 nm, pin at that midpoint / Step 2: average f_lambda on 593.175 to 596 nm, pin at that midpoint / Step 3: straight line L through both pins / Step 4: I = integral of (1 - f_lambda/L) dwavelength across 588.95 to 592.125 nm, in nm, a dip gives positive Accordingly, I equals 0.13 nm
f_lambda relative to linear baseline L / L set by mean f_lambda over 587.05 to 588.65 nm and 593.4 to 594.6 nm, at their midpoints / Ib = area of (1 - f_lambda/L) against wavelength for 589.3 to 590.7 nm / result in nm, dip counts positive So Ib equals 0.08 nm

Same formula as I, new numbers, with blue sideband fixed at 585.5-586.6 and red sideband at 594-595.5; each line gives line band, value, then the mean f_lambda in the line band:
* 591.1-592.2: 0.00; 8.62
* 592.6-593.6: -0.06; 9.1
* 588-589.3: 0.08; 8.23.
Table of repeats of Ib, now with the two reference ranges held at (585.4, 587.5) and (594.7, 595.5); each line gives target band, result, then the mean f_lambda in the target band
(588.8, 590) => 0.15 nm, 7.68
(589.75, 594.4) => -0.17 nm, 8.95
